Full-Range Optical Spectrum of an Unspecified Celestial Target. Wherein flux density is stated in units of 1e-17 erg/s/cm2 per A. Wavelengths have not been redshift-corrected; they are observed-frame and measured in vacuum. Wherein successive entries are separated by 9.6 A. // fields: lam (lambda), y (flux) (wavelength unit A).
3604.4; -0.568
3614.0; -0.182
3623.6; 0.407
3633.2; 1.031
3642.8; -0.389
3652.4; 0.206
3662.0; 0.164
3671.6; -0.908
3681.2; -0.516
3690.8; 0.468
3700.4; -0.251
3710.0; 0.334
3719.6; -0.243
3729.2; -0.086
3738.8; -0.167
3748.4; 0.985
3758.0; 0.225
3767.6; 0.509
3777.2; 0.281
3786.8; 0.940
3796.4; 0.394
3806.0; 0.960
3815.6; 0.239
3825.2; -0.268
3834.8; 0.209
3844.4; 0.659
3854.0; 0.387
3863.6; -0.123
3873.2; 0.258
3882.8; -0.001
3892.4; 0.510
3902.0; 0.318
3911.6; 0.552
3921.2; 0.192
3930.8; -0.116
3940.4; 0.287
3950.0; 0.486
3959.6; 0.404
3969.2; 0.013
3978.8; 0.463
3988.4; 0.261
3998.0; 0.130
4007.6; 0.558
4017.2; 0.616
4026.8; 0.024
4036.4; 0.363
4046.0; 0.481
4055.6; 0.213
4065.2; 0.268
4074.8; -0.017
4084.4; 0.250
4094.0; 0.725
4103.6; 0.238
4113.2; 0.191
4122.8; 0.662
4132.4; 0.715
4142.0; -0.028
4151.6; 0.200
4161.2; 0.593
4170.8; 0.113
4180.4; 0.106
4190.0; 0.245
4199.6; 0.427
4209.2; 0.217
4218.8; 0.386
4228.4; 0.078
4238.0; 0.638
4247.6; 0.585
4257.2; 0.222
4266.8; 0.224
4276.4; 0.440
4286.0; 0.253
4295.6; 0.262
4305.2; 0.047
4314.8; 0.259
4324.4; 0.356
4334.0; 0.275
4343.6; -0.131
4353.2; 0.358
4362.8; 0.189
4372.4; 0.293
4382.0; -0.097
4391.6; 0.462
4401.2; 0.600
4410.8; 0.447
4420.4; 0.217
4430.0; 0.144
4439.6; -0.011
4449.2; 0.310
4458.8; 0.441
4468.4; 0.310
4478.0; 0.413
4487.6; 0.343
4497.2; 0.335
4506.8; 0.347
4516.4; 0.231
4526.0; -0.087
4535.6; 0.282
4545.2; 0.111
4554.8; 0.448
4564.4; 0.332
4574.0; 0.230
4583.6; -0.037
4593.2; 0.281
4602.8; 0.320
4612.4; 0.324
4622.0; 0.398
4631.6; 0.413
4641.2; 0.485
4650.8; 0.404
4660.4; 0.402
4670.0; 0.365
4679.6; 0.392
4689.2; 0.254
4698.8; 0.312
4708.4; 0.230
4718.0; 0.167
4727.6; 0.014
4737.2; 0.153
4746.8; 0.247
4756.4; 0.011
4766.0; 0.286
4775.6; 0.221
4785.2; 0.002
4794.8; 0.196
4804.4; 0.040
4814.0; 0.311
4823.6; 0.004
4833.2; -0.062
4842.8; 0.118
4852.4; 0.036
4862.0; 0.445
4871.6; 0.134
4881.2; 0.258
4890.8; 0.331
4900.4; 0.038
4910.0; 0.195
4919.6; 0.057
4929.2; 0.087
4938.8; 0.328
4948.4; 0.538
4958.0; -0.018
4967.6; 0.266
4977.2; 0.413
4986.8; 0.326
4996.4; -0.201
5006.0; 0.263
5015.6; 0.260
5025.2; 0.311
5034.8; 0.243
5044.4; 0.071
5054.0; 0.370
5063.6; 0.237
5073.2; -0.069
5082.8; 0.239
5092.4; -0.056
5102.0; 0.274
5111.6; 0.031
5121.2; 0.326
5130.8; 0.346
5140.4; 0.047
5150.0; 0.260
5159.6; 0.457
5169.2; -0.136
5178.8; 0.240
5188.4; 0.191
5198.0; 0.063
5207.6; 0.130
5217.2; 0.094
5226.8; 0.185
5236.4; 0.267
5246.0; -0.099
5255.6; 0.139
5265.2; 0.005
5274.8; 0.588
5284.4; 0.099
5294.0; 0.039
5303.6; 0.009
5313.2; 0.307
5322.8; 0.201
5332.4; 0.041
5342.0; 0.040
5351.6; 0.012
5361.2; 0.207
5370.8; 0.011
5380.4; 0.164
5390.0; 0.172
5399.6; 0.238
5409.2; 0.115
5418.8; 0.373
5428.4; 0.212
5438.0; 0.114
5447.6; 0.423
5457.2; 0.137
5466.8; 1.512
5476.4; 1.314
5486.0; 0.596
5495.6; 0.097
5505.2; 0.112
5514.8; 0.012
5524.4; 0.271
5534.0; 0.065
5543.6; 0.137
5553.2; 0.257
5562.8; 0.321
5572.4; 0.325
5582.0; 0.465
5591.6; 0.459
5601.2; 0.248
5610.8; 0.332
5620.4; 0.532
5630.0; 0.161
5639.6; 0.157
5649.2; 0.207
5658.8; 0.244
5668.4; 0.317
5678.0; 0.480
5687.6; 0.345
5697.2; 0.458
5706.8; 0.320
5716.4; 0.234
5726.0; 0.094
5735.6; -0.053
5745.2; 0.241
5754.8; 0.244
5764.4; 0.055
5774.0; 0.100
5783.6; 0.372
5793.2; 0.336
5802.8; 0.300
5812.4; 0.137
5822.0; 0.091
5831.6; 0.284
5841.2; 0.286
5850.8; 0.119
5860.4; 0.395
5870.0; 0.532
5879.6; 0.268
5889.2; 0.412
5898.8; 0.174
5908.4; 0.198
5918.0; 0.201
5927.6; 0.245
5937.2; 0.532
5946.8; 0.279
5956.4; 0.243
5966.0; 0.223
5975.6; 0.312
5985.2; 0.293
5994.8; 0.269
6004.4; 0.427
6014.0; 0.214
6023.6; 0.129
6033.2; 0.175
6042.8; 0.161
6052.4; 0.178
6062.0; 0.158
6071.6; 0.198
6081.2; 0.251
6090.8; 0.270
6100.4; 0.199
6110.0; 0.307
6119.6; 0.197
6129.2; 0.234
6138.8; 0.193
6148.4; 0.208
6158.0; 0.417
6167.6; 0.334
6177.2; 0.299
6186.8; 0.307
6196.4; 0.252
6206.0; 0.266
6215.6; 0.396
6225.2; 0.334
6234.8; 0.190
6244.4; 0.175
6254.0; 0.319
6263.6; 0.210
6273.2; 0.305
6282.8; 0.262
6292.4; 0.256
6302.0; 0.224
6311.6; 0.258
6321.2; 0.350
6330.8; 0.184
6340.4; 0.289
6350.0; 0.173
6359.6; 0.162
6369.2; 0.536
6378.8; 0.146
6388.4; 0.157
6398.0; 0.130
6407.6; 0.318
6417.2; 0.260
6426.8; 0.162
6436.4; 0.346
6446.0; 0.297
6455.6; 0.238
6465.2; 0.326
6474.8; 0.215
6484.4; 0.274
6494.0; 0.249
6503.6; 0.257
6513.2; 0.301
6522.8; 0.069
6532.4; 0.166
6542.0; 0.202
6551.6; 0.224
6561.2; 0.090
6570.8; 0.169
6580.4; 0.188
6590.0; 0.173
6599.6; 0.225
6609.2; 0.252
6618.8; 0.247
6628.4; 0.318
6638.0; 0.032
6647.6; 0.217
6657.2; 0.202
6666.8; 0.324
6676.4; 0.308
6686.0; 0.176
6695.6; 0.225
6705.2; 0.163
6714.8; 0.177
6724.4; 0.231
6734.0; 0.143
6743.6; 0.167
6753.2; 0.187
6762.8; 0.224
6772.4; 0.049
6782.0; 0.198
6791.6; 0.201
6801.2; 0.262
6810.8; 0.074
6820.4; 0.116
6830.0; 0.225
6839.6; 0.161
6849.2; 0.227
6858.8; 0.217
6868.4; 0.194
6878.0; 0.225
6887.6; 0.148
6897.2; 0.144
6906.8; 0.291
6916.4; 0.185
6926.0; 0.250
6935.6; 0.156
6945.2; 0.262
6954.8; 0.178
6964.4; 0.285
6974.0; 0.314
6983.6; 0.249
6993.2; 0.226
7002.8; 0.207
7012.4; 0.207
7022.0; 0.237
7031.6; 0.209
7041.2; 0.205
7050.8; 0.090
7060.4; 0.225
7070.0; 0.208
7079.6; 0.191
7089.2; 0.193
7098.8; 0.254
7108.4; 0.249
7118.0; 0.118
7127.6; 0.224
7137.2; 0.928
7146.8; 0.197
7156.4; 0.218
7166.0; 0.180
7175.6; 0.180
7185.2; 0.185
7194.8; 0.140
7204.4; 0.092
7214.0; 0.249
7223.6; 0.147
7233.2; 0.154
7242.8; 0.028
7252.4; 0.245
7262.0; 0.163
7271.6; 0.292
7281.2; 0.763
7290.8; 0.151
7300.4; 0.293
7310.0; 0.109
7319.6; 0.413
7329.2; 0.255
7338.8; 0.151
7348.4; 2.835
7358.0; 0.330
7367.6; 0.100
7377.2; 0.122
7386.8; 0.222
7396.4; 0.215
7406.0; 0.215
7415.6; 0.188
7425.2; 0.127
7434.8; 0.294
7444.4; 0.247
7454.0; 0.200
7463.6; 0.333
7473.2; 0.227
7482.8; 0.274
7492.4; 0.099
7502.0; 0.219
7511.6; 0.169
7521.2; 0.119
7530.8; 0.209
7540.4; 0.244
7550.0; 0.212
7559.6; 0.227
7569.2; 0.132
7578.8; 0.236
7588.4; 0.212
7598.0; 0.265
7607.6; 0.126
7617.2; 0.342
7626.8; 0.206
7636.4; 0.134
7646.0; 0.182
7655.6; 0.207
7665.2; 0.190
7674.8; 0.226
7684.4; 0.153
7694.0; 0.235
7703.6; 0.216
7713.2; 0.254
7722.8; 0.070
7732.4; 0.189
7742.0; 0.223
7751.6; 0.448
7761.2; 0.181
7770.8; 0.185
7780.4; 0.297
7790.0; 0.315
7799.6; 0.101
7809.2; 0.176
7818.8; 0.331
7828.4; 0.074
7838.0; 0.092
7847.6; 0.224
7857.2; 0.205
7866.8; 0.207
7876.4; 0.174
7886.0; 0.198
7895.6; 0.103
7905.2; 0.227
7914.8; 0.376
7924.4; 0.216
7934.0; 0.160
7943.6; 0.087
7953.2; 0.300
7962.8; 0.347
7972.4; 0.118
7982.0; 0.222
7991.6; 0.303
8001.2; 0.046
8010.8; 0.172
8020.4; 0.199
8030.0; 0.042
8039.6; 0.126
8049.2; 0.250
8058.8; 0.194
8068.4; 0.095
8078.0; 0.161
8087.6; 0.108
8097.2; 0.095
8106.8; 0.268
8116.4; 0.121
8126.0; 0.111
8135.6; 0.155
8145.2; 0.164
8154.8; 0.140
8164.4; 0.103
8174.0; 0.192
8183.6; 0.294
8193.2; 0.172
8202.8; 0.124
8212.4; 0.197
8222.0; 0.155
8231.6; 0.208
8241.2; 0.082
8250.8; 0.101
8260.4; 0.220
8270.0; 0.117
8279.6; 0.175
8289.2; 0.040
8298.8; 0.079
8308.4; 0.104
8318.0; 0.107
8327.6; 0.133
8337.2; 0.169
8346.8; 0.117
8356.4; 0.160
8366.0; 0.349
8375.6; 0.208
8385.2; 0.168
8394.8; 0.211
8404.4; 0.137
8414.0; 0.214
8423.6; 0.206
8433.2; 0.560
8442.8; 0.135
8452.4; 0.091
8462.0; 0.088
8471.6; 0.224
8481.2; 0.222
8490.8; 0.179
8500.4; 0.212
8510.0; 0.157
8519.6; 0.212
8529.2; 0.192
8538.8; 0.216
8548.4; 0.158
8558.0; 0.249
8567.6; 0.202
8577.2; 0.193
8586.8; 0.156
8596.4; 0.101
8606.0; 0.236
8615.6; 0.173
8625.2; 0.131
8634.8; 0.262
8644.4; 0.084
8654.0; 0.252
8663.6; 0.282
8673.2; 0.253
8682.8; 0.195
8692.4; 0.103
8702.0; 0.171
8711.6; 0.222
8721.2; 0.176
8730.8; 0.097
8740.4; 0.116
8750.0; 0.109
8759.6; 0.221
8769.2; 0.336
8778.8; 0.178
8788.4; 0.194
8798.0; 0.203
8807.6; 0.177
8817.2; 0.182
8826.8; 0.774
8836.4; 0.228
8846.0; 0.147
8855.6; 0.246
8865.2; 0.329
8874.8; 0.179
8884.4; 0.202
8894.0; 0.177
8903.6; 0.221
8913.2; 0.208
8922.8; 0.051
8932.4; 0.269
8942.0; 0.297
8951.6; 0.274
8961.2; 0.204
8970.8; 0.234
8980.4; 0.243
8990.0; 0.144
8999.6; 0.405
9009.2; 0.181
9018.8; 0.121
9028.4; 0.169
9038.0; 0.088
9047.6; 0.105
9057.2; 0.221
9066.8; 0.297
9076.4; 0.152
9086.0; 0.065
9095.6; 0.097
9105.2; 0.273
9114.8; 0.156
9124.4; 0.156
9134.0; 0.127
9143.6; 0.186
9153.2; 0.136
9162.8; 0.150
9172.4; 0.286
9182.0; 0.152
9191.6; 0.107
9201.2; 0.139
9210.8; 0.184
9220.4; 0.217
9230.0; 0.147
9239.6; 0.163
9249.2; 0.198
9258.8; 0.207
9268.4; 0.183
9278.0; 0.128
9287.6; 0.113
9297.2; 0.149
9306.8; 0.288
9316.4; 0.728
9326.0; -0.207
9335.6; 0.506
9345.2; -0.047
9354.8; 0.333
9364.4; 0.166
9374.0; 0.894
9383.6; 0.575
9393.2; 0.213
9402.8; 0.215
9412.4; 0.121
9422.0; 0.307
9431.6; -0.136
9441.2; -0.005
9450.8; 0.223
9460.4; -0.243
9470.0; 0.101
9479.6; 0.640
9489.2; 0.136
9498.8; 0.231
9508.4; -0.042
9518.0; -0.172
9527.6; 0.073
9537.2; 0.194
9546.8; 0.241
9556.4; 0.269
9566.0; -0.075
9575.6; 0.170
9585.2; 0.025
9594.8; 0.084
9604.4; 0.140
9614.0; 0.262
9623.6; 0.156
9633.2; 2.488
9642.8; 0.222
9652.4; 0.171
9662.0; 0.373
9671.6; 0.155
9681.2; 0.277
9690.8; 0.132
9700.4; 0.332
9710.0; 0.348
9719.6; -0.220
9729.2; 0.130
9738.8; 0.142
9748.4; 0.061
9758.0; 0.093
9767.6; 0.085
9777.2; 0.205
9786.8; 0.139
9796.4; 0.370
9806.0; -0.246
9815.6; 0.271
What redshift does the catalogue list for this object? 0.47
